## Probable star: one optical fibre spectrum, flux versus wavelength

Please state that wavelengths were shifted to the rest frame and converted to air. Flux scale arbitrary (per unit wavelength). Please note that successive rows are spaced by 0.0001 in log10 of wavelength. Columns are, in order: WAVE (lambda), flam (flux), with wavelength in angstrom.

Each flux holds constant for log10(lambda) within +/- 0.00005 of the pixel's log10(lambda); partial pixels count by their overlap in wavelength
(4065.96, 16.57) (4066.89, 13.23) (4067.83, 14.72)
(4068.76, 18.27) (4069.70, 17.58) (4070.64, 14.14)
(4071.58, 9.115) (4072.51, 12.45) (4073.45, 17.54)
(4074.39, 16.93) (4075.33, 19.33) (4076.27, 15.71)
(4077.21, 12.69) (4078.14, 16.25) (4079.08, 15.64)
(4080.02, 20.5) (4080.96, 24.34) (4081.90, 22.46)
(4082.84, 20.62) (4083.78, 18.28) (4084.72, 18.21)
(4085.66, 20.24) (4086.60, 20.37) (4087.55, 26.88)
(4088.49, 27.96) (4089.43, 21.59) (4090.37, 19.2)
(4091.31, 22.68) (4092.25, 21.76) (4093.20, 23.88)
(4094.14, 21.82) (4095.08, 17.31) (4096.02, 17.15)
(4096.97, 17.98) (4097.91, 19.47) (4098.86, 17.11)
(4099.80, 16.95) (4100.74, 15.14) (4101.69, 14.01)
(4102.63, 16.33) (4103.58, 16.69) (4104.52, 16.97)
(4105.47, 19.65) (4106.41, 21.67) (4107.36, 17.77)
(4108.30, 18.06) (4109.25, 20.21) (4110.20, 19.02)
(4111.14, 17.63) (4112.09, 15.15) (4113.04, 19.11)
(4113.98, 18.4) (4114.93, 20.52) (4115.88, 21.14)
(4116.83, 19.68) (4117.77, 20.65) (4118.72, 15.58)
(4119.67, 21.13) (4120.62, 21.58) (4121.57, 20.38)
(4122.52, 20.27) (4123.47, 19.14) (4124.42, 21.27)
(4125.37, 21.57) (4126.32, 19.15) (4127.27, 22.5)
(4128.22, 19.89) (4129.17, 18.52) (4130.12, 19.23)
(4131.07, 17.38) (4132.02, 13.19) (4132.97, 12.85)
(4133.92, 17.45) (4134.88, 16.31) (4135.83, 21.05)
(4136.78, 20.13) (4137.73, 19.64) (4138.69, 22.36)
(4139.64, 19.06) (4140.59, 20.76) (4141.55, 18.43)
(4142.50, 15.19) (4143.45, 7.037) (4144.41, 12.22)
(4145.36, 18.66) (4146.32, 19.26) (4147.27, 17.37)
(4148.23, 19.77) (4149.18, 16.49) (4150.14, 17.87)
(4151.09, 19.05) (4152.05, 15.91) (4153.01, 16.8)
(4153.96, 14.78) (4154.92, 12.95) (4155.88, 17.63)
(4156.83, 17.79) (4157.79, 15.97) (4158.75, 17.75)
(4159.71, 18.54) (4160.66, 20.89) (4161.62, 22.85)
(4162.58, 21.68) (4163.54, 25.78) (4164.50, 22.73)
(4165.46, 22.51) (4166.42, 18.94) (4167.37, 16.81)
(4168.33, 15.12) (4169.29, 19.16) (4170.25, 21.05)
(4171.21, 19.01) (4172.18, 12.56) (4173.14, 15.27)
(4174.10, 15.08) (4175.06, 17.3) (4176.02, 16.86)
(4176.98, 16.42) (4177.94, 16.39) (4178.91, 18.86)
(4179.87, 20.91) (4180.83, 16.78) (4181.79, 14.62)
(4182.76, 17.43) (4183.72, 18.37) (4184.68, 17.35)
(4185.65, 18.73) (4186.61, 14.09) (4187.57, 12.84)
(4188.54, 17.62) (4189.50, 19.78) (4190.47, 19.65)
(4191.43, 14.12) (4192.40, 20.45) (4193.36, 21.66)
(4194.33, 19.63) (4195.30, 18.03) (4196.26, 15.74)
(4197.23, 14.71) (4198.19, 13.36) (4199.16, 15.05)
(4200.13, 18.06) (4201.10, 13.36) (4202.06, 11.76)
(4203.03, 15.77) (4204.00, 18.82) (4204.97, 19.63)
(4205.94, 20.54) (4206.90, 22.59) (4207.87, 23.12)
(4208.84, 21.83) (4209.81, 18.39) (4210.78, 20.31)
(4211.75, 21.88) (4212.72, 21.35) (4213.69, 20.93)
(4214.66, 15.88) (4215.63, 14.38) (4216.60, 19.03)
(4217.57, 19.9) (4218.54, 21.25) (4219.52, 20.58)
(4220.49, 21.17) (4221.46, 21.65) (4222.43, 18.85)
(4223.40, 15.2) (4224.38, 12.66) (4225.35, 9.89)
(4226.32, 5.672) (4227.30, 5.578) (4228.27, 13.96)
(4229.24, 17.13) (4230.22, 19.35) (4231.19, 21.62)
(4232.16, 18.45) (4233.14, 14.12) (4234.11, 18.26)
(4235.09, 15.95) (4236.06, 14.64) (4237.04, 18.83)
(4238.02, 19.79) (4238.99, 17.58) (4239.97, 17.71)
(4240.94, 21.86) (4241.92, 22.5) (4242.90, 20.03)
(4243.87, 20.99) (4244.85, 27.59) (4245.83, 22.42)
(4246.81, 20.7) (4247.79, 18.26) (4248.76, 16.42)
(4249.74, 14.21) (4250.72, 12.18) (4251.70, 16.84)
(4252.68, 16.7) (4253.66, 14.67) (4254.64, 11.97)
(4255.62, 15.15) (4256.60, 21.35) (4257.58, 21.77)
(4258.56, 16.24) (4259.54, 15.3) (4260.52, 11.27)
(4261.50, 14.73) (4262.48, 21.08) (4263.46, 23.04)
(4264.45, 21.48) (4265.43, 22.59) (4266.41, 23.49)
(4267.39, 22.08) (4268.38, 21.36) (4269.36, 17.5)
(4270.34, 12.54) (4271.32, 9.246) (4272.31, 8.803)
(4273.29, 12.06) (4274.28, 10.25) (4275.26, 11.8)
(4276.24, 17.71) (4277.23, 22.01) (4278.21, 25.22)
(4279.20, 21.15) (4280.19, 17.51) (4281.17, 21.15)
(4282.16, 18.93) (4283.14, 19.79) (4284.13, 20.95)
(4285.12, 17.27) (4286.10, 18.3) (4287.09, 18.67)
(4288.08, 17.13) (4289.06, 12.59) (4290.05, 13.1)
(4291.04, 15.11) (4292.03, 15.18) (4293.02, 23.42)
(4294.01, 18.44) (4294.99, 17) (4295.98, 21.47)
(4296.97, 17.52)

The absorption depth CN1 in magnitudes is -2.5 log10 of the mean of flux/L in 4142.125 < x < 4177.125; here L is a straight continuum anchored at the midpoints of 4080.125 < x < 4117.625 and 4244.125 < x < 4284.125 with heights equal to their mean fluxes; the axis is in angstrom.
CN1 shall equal 0.077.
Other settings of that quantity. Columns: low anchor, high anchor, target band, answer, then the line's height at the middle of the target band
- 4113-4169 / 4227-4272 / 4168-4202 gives 0.082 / 18.3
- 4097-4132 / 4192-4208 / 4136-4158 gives 0.068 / 18.4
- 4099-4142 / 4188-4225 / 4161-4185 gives 0.005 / 18.5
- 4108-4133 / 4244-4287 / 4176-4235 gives 0.058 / 18.4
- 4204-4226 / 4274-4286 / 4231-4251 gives 0.008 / 18.9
